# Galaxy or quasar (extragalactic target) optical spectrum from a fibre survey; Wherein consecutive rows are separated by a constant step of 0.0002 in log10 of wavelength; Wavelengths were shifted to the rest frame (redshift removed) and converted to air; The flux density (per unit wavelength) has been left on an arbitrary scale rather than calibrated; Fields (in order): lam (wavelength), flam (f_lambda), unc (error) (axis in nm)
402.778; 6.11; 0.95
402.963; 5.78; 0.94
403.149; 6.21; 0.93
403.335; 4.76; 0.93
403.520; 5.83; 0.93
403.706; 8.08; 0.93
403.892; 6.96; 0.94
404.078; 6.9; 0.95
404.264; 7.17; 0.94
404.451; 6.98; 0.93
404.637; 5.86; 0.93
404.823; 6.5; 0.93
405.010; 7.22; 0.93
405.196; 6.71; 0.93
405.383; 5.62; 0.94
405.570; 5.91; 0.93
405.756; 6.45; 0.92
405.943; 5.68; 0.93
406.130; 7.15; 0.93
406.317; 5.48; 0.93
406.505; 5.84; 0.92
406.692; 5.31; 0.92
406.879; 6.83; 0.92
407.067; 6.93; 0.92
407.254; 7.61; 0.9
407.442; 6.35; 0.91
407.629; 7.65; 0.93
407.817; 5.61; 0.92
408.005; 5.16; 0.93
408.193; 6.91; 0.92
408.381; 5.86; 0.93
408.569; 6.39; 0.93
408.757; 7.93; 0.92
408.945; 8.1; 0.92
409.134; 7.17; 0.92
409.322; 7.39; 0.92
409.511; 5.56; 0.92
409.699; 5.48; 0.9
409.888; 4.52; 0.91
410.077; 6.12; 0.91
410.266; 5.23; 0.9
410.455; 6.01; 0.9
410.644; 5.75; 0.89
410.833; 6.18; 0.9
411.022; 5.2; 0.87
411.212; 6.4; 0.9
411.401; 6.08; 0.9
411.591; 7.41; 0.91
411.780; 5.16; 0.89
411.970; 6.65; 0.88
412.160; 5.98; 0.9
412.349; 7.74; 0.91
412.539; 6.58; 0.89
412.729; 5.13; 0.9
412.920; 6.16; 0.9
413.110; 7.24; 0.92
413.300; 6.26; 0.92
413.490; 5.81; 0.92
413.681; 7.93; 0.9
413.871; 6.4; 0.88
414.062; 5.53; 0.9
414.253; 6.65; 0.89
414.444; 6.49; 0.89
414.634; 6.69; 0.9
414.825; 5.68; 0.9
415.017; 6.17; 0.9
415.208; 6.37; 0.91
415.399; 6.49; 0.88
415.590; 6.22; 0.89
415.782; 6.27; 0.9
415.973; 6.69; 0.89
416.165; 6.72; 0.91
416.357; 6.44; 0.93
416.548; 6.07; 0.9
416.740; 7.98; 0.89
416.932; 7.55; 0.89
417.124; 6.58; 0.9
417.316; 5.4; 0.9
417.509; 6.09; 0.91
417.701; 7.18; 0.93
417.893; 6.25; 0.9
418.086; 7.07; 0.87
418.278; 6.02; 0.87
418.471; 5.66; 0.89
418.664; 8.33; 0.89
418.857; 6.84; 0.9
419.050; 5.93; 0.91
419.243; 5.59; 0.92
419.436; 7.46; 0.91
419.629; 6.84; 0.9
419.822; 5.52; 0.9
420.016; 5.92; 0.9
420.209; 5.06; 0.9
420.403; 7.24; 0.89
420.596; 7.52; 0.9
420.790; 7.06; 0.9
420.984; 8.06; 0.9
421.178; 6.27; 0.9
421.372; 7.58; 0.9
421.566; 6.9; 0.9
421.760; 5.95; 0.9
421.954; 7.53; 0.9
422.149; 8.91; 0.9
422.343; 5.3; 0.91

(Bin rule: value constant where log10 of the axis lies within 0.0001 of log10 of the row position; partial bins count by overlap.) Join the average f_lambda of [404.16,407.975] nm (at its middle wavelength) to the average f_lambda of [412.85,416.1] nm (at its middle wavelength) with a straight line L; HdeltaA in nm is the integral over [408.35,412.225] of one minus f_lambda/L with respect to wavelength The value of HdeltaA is 0.12 nm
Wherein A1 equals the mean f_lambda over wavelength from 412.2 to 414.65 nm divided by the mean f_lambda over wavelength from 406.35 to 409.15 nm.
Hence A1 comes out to 1.0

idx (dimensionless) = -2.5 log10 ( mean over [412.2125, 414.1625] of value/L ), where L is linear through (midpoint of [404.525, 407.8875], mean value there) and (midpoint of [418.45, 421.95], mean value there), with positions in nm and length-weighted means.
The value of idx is 0.01 mag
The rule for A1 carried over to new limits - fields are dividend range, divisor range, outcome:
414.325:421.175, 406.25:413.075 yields 1.04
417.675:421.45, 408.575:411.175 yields 1.07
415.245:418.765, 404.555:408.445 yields 1.05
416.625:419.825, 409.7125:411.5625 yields 1.15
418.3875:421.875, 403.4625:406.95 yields 1.03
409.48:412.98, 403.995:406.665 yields 0.94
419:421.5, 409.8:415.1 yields 1.07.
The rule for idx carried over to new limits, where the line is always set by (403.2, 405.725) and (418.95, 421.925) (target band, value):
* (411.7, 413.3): 0.04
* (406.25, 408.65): 0.04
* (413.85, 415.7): 0.05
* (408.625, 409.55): -0.12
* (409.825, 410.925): 0.16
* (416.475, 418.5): 0.00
